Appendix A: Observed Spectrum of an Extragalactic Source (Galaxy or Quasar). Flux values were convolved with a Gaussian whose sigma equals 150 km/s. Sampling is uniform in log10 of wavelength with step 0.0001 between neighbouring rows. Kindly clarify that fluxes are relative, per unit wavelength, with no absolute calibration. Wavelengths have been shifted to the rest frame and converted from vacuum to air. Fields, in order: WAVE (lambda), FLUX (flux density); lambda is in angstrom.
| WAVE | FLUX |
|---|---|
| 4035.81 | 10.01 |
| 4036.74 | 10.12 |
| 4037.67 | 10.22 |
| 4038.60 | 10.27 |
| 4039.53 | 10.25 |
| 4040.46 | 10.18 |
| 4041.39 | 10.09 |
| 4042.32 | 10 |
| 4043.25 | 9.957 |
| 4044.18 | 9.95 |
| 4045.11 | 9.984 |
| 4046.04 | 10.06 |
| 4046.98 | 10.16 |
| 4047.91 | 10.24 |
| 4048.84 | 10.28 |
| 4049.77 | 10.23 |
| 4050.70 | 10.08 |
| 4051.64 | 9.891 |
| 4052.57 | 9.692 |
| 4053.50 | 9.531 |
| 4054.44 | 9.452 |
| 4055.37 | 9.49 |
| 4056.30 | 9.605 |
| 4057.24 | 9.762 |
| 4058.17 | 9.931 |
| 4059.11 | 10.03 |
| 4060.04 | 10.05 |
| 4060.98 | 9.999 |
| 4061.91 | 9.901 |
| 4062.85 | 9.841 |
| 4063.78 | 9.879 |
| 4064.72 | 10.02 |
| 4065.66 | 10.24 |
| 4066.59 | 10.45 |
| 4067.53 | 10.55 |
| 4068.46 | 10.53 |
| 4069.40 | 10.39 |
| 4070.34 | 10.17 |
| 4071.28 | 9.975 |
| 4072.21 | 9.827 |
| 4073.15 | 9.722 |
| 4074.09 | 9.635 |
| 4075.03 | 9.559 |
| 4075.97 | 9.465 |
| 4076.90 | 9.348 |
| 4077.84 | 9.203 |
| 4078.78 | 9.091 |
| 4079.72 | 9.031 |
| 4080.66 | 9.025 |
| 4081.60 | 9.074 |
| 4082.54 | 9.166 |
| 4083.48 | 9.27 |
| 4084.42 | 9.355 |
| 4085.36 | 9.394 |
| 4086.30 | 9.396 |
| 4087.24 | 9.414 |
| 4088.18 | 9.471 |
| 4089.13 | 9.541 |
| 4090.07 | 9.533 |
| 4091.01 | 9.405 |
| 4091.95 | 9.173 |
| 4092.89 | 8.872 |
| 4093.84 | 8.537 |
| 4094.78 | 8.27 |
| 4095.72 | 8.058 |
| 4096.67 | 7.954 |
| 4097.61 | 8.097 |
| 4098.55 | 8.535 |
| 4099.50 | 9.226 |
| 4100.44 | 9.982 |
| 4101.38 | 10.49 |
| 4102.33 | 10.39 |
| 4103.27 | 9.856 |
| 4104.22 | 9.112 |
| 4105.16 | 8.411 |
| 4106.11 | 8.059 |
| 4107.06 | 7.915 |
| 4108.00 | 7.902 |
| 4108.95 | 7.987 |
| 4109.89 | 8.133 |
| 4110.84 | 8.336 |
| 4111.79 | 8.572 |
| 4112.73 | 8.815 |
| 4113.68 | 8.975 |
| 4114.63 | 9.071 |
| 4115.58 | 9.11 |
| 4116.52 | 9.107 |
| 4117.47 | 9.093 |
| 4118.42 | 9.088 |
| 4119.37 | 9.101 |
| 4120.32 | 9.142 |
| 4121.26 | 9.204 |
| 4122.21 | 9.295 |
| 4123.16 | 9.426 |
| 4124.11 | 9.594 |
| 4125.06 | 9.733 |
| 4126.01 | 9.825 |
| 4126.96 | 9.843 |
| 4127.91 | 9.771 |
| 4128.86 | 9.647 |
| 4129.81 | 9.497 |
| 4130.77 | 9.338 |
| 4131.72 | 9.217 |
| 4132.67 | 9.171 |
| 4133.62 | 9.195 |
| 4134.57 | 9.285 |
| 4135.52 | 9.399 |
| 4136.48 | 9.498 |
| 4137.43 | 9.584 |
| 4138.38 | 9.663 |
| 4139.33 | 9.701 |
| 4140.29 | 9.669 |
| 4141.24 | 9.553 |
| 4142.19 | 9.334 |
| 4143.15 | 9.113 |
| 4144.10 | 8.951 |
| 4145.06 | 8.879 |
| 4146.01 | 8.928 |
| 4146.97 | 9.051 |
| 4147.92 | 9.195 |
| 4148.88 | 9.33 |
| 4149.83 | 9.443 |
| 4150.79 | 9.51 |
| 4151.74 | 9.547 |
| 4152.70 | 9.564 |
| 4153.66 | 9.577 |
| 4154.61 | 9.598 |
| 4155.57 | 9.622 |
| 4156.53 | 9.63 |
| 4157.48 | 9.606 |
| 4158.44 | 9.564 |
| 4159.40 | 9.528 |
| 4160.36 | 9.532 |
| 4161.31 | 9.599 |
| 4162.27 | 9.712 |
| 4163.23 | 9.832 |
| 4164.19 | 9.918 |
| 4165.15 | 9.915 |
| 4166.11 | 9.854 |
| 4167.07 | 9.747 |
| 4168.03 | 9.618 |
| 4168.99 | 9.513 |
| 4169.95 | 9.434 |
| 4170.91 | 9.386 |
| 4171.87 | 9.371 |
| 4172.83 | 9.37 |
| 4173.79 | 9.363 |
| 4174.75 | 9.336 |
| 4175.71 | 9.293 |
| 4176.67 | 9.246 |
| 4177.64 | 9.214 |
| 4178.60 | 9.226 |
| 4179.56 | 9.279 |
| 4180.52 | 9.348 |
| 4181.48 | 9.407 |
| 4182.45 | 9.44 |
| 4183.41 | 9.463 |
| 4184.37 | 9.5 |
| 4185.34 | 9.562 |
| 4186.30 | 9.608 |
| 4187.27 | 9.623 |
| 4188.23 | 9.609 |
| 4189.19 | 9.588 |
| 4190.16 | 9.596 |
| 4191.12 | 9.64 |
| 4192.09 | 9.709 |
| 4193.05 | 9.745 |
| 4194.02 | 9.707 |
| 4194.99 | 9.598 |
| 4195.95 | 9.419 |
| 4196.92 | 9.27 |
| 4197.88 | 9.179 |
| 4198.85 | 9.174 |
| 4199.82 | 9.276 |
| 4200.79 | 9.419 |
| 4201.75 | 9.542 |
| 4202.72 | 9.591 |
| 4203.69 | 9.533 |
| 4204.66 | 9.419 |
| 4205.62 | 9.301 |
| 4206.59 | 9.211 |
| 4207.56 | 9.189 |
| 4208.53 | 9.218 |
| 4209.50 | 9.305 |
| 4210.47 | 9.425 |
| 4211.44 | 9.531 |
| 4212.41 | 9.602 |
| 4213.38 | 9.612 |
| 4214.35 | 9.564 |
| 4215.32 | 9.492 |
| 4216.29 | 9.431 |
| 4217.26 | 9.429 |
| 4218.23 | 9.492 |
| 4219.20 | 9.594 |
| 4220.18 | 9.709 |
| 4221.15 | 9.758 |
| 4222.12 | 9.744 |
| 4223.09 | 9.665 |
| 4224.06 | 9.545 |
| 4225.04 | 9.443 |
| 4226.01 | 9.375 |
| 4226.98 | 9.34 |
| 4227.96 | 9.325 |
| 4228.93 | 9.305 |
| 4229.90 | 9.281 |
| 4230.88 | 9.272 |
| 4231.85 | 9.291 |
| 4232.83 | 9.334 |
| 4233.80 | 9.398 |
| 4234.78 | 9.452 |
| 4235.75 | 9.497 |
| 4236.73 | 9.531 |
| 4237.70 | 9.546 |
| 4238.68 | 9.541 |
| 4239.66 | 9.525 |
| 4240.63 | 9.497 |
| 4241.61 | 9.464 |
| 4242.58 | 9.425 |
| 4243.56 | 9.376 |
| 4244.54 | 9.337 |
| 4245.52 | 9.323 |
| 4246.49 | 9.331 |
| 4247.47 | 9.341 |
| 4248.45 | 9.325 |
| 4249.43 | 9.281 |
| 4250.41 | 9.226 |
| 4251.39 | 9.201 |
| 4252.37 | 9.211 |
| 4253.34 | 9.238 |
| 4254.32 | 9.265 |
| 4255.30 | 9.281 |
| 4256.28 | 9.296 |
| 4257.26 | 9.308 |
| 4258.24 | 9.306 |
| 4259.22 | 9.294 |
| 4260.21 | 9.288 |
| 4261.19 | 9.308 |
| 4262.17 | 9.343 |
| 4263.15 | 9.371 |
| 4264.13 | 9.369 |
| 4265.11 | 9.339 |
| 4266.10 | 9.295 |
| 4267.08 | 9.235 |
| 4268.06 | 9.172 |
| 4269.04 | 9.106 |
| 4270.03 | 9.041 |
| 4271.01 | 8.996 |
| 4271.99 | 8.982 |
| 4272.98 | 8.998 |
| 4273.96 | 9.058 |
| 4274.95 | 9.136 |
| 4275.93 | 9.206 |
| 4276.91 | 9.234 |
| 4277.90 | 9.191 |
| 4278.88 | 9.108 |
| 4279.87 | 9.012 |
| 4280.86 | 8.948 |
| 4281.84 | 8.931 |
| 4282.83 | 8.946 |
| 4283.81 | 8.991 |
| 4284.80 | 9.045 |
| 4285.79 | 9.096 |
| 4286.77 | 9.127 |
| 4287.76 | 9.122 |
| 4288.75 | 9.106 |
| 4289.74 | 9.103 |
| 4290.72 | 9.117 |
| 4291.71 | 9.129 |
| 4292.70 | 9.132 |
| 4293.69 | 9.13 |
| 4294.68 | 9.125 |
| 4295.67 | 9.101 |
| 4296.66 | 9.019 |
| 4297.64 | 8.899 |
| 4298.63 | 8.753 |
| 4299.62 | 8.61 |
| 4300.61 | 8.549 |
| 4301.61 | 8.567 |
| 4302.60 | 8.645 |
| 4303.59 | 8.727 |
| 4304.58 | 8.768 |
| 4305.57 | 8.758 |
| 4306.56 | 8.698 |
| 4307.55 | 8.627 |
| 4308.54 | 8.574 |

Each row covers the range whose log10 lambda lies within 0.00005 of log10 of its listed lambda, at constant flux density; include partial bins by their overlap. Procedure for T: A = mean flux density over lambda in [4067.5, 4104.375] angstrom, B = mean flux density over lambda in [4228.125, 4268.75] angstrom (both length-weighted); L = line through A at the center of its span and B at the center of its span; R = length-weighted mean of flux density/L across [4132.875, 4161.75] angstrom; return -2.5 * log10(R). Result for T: -0.01 mag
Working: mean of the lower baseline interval 9.37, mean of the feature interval 9.42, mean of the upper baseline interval 9.34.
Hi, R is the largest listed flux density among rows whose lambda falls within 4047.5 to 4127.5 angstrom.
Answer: 10.55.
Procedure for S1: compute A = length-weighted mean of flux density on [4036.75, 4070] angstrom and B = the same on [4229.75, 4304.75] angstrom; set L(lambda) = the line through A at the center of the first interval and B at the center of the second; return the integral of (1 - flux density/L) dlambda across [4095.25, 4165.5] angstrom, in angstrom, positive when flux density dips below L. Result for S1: 3.45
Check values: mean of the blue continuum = 10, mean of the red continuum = 9.17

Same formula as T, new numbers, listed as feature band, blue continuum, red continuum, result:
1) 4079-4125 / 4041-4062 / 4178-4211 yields 0.087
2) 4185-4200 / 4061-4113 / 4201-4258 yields -0.017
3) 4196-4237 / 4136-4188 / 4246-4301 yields -0.014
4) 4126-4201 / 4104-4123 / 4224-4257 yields -0.058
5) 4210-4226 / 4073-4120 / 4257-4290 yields -0.053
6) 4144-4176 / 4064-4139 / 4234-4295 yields -0.026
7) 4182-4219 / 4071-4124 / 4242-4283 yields -0.036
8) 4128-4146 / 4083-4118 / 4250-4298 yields -0.045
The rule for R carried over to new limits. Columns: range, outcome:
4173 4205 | 9.745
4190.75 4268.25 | 9.758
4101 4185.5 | 10.49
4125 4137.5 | 9.843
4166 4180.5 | 9.854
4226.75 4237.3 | 9.531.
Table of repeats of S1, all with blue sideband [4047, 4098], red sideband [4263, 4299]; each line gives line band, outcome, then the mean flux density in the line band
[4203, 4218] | -0.3 angstrom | 9.42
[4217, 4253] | -0.9 angstrom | 9.42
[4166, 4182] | -0.1 angstrom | 9.4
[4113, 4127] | 0.3 angstrom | 9.28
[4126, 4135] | 0.0 angstrom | 9.46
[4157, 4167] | -0.4 angstrom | 9.71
